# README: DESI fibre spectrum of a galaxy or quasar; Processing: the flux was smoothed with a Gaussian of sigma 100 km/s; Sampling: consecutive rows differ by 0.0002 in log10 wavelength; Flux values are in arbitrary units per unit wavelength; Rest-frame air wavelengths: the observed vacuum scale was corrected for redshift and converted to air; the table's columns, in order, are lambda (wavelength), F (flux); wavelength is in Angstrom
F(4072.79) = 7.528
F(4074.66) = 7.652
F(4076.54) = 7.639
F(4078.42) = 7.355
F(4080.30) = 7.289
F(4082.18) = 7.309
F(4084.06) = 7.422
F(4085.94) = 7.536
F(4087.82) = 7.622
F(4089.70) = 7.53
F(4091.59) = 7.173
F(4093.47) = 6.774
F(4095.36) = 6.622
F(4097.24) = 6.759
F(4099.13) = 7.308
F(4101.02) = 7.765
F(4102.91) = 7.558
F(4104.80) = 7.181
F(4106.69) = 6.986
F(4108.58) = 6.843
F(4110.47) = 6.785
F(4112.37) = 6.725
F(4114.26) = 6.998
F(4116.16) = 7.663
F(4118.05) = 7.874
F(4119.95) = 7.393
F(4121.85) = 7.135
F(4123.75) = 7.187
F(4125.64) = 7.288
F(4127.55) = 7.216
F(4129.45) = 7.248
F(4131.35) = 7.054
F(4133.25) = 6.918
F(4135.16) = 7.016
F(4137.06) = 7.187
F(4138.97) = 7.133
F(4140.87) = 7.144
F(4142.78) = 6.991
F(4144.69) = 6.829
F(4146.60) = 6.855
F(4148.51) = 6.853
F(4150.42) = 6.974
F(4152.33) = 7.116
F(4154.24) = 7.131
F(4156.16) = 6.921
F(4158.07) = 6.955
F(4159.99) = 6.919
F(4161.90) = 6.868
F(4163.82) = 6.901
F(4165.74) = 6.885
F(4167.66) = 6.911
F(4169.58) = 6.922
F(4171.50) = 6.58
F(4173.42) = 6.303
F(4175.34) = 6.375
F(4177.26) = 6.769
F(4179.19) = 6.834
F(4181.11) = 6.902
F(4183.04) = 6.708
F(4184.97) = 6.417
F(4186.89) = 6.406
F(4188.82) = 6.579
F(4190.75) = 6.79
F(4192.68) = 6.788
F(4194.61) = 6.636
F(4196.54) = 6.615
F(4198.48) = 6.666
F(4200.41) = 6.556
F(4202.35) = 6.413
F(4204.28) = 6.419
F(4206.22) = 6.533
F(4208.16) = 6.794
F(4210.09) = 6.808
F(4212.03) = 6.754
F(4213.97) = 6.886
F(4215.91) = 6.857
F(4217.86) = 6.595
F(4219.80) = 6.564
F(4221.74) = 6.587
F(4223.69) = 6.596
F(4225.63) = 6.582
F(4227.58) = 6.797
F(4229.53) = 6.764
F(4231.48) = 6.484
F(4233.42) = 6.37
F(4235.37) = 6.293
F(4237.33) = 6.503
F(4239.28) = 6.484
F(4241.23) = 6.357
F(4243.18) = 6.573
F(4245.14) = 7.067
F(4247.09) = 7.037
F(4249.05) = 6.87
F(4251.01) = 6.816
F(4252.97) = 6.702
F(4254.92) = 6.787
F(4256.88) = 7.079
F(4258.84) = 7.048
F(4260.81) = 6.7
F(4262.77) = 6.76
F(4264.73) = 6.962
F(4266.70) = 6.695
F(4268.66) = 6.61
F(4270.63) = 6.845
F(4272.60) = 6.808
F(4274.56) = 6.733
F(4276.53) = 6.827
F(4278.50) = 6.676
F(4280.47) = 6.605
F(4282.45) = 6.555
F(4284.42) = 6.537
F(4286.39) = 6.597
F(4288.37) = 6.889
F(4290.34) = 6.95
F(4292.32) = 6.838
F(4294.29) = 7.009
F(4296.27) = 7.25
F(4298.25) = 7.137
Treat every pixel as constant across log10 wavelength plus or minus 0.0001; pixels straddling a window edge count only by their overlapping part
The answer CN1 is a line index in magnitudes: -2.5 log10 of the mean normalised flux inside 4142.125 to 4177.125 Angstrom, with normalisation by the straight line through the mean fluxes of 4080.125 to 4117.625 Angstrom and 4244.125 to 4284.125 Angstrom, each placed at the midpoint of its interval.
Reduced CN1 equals 0.033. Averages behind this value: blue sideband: 7.2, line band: 6.85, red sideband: 6.8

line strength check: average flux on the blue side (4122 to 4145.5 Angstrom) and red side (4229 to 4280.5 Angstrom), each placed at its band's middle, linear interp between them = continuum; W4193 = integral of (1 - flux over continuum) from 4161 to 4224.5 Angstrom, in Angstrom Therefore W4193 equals 2.3 Angstrom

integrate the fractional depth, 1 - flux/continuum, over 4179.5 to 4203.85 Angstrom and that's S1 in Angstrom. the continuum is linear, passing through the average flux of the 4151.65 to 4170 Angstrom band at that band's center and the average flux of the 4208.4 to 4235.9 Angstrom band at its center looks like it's 0.6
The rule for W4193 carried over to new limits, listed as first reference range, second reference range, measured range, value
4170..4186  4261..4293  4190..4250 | 0.2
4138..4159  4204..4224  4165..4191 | 0.7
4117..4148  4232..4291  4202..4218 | 0.5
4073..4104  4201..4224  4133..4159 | 0.1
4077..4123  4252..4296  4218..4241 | 1.2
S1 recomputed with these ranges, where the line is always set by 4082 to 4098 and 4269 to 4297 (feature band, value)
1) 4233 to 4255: 0.7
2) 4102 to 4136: -0.2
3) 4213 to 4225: 0.4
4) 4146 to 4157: 0.1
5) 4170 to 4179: 0.6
